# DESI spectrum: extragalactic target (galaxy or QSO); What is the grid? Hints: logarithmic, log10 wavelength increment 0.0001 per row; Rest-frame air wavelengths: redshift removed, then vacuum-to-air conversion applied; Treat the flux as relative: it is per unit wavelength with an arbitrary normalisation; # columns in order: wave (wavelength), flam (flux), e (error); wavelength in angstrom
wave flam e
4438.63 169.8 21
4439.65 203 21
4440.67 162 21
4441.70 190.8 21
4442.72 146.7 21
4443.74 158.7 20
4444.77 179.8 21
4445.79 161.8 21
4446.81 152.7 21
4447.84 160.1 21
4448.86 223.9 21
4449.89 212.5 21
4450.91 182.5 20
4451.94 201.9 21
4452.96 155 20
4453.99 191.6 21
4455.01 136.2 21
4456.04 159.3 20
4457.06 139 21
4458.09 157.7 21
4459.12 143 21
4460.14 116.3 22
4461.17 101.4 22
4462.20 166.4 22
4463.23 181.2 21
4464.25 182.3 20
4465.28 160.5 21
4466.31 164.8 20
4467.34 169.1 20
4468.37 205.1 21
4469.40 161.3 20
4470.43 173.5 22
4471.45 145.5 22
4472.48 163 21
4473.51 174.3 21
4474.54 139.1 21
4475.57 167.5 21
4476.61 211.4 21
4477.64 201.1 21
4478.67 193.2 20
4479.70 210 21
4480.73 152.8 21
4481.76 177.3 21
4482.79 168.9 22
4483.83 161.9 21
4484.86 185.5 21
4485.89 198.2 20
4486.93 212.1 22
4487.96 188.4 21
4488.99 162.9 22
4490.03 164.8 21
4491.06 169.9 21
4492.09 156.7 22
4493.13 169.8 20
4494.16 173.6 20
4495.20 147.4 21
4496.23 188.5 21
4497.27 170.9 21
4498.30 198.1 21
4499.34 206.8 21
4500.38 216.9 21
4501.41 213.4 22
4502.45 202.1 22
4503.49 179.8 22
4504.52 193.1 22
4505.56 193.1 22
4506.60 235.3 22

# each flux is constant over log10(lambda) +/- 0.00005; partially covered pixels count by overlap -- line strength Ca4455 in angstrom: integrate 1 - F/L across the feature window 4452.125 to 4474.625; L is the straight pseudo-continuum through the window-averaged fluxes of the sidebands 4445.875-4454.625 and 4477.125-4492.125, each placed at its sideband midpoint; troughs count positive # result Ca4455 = 2.8 angstrom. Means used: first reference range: 183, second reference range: 181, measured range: 160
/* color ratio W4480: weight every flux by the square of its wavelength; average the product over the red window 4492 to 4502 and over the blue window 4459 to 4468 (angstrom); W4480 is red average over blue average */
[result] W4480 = 1.21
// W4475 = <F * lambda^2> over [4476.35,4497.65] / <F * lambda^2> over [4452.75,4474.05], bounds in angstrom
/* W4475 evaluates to 1.1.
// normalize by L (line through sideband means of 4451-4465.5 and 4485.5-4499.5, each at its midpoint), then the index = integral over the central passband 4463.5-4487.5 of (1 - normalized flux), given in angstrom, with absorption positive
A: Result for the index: -1.4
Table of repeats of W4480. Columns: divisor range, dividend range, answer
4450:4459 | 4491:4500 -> 1.08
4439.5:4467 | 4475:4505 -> 1.13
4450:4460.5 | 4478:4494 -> 1.12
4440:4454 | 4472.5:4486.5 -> 1.03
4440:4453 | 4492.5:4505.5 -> 1.09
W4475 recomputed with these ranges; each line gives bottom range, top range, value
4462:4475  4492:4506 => 1.13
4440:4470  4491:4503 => 1.13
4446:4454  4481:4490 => 1.00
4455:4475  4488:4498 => 1.09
